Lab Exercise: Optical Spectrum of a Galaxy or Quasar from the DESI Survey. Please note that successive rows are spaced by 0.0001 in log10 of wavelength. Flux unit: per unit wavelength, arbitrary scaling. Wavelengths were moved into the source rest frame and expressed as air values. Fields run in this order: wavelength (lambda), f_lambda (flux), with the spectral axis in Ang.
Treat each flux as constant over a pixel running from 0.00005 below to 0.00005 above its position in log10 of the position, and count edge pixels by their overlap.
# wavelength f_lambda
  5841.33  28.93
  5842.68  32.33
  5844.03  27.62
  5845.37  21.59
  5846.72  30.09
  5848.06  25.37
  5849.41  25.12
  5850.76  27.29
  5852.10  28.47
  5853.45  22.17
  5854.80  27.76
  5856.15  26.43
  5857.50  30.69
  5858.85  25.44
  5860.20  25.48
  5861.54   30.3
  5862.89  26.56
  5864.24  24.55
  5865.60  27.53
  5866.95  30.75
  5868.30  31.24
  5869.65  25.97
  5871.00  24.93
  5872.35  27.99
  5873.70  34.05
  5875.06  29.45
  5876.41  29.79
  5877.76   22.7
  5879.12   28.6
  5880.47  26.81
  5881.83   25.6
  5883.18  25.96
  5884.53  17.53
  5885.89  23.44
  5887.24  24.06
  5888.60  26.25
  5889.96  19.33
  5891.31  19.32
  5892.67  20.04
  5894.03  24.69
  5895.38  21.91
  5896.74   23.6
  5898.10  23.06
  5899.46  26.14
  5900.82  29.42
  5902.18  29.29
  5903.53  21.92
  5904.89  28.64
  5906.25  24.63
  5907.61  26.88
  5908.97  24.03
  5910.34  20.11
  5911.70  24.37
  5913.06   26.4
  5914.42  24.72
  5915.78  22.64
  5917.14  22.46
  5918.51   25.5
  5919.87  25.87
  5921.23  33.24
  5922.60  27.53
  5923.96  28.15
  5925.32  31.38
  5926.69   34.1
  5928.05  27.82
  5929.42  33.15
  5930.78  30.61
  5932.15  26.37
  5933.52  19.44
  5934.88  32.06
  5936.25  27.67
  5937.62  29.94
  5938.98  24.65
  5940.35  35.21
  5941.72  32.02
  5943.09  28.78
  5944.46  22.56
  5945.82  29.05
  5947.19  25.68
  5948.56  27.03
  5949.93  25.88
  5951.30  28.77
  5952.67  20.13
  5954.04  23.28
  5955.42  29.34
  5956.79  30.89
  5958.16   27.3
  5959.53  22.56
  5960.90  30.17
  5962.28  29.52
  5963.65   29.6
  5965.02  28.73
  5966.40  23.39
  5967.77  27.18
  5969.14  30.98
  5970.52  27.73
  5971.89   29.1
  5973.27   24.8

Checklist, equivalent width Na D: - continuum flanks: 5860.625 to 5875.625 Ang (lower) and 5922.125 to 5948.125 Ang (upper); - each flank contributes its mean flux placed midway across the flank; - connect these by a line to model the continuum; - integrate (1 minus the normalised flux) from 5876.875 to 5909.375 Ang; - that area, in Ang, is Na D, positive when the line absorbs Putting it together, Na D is 4.8 Ang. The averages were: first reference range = 28.4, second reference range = 28.7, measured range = 24.4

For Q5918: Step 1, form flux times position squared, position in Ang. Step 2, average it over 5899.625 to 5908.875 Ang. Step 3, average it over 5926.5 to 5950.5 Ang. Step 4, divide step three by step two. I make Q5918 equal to 1.08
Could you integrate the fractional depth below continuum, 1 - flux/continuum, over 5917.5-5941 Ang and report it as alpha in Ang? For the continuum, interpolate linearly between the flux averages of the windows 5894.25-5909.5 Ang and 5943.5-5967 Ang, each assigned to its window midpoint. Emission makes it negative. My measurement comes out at -2.5 Ang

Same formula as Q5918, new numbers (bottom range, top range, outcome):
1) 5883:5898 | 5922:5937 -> 1.32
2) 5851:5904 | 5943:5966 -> 1.07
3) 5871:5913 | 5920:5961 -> 1.14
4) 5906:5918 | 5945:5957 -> 1.12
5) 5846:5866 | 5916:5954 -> 1.06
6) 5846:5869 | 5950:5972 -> 1.03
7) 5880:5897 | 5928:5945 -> 1.27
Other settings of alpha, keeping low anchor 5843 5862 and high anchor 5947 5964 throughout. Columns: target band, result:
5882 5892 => 1.6 Ang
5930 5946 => -0.8 Ang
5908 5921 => 1.2 Ang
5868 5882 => -0.6 Ang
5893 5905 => 0.8 Ang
